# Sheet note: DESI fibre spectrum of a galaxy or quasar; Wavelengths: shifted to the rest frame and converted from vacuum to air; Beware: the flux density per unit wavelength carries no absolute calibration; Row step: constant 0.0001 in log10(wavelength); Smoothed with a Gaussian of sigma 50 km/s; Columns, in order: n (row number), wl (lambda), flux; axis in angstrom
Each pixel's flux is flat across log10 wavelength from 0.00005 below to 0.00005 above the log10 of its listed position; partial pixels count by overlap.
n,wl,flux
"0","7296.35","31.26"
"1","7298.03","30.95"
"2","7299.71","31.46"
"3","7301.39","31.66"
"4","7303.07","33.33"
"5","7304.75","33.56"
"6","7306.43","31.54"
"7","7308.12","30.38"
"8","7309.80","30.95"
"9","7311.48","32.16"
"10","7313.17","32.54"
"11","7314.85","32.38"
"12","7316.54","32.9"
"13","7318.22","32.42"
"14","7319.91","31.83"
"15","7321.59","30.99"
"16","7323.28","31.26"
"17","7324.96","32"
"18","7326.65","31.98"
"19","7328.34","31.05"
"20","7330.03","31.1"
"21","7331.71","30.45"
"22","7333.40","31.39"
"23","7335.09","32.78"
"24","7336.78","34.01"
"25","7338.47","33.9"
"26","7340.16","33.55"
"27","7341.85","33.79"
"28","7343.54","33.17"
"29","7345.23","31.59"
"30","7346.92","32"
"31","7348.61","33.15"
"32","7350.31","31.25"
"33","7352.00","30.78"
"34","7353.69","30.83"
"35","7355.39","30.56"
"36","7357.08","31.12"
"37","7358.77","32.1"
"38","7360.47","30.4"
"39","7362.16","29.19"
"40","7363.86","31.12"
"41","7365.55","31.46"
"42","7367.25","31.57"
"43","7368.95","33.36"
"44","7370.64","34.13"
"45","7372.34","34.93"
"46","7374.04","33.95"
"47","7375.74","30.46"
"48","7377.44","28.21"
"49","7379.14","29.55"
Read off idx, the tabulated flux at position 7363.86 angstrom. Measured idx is 31.12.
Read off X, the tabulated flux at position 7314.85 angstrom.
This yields 32.38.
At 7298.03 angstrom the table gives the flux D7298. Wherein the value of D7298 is 30.95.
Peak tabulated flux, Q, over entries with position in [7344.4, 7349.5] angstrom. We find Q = 33.15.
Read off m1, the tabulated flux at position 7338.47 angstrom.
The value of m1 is 33.9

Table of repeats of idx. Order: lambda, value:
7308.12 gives 30.38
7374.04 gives 33.95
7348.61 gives 33.15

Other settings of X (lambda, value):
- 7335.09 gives 32.78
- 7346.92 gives 32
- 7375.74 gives 30.46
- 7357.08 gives 31.12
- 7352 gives 30.78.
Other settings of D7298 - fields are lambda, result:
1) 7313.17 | 32.54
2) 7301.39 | 31.66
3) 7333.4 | 31.39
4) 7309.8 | 30.95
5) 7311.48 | 32.16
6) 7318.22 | 32.42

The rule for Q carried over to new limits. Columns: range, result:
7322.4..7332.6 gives 32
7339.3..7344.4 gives 33.79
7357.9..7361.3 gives 32.1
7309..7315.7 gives 32.54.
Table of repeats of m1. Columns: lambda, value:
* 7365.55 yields 31.46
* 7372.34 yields 34.93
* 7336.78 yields 34.01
